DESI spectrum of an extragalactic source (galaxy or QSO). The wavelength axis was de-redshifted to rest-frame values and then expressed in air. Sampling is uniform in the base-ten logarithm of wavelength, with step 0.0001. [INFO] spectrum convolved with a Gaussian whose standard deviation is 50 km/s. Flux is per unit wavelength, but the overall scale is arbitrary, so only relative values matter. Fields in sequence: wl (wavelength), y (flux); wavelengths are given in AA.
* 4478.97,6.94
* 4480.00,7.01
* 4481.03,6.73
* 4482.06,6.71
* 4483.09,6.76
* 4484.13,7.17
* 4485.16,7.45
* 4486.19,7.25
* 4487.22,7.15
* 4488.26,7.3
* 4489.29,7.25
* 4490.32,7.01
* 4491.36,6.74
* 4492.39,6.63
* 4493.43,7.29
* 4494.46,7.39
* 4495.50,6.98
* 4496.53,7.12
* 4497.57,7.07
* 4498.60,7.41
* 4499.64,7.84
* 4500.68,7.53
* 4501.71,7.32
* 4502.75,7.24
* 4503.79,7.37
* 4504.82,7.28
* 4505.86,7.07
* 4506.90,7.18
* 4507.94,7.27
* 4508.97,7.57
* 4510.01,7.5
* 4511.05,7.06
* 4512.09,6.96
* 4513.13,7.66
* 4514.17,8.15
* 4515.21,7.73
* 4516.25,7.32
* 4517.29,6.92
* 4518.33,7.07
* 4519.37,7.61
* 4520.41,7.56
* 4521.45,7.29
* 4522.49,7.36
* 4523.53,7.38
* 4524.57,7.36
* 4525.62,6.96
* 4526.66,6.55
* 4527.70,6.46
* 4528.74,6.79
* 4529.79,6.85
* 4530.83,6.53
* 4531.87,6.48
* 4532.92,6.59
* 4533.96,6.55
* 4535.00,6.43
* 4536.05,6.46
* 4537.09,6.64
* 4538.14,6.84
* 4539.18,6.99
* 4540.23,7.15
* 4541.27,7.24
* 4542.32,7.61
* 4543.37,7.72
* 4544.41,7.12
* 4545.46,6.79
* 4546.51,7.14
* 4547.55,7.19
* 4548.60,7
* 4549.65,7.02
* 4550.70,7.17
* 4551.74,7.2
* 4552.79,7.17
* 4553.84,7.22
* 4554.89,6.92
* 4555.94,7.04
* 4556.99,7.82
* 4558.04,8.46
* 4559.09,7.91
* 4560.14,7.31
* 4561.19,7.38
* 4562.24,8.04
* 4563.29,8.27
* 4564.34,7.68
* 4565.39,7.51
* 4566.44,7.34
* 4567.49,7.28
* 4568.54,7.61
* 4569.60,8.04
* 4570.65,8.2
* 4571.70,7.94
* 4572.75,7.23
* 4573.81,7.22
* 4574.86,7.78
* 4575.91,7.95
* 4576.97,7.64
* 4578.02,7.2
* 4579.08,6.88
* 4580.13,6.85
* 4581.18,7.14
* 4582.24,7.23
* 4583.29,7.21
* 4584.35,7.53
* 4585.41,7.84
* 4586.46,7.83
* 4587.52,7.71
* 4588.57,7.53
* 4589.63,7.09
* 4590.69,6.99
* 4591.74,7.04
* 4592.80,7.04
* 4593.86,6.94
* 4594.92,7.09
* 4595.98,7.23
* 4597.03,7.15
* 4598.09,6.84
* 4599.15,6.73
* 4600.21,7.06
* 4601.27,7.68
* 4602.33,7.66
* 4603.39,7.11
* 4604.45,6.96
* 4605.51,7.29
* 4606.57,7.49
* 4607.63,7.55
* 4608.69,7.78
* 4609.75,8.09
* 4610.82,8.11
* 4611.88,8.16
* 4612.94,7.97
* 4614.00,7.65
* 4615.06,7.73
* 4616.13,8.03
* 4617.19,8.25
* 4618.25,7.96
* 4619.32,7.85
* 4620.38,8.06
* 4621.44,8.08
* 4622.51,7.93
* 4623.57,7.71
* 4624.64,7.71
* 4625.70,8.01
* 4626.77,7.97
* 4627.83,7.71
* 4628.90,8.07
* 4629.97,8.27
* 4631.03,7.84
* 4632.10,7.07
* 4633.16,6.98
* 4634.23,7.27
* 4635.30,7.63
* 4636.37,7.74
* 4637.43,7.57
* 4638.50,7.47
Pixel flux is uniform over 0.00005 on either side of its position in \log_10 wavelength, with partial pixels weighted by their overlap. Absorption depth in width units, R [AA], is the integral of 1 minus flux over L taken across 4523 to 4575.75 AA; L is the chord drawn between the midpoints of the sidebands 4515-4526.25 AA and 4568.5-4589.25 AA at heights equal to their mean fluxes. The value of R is 1.26 AA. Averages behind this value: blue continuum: 7.31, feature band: 7.24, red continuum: 7.52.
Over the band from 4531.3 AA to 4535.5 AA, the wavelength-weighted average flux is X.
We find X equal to 6.52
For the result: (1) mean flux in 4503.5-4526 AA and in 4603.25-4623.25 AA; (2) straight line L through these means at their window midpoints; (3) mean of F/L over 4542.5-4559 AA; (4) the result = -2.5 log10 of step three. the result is 0.03 mag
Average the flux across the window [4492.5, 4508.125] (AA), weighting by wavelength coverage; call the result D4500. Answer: 7.27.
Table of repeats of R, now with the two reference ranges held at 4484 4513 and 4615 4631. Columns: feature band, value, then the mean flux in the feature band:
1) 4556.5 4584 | 0.25 AA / 7.58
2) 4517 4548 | 1.86 AA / 6.99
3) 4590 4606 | 1.42 AA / 7.12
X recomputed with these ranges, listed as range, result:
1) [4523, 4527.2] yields 7.06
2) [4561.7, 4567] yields 7.77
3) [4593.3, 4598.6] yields 7.05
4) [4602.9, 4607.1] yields 7.22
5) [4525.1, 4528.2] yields 6.67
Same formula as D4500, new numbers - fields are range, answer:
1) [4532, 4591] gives 7.33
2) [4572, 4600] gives 7.27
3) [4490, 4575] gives 7.26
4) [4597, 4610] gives 7.33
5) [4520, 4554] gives 6.99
